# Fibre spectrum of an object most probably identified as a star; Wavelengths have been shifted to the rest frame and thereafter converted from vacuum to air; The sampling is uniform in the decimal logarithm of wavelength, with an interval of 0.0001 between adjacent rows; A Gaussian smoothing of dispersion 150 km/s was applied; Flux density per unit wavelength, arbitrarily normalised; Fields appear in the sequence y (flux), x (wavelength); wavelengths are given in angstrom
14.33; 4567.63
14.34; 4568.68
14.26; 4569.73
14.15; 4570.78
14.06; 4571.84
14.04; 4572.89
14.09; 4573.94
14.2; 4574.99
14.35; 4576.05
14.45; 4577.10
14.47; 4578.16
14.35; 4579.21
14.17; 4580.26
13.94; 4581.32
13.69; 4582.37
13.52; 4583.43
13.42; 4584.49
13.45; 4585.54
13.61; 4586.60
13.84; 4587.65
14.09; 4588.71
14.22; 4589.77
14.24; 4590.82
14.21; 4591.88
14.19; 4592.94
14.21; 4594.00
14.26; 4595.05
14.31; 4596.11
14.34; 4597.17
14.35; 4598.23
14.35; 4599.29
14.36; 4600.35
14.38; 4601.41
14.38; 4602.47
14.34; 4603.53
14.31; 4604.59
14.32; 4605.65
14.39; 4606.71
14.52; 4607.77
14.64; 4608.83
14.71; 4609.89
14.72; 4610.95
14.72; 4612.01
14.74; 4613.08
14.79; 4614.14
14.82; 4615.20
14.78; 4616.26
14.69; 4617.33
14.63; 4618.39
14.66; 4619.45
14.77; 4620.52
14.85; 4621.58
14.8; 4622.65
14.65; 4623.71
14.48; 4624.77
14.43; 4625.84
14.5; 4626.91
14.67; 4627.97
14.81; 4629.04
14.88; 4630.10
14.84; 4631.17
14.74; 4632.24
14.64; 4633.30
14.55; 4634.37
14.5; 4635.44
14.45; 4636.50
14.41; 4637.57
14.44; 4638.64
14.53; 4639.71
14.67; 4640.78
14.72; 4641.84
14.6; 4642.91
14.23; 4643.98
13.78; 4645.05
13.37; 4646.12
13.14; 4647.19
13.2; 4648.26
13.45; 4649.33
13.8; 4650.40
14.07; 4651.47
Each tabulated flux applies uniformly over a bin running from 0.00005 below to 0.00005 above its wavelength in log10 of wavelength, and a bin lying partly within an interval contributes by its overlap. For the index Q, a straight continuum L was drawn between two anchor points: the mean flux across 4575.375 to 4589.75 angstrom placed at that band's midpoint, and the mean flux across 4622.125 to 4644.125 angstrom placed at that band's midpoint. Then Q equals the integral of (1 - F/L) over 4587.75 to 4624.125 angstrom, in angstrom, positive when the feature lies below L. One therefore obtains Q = -0.6 angstrom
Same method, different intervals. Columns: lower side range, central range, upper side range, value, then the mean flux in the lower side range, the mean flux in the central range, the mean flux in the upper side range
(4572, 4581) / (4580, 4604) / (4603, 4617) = 0.6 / 14.3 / 14.1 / 14.6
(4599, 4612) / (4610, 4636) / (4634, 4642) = -0.3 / 14.5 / 14.7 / 14.5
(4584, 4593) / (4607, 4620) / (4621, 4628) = -0.3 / 13.9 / 14.7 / 14.6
